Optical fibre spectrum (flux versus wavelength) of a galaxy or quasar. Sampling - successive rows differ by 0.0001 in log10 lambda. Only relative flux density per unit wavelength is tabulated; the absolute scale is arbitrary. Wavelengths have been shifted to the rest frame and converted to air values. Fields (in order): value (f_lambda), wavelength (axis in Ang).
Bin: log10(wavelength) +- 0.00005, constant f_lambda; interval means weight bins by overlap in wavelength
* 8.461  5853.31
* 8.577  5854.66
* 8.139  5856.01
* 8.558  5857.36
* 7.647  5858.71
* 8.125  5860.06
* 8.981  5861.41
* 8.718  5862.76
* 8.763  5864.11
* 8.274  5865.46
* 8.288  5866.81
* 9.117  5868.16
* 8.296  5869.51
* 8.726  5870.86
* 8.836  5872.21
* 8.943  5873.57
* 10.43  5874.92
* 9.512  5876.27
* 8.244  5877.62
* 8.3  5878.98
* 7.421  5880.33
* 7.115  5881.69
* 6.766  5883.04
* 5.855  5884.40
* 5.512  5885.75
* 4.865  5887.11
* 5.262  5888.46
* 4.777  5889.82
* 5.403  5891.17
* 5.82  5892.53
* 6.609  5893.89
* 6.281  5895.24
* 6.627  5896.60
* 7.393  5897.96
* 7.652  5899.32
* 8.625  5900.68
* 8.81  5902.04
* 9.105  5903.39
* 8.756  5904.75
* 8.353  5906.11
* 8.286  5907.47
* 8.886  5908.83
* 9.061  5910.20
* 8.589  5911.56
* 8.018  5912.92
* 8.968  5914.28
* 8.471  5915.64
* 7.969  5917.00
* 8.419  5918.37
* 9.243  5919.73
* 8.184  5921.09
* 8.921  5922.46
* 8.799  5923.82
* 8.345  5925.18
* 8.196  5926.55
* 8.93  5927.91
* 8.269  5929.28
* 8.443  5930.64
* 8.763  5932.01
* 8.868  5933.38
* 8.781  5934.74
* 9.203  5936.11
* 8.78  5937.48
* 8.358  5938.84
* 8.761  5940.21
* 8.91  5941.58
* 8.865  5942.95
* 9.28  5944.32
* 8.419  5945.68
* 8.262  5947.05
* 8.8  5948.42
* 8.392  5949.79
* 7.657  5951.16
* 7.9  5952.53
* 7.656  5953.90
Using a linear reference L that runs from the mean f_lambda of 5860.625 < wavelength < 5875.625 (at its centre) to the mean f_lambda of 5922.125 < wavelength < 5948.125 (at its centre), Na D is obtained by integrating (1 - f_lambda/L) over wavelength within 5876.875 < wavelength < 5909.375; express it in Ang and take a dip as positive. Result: 6.2 Ang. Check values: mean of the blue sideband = 8.85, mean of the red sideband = 8.69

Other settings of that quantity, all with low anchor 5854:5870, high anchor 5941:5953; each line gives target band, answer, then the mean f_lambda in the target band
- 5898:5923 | -0.2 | 8.54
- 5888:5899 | 3.1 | 6.09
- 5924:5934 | -0.1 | 8.55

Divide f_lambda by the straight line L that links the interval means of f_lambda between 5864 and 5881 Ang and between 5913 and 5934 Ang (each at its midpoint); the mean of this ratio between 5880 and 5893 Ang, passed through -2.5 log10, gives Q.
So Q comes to 0.43 mag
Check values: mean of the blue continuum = 8.71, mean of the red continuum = 8.57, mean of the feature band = 5.84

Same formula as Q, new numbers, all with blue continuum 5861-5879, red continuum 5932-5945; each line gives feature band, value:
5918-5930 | 0.032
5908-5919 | 0.039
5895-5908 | 0.103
